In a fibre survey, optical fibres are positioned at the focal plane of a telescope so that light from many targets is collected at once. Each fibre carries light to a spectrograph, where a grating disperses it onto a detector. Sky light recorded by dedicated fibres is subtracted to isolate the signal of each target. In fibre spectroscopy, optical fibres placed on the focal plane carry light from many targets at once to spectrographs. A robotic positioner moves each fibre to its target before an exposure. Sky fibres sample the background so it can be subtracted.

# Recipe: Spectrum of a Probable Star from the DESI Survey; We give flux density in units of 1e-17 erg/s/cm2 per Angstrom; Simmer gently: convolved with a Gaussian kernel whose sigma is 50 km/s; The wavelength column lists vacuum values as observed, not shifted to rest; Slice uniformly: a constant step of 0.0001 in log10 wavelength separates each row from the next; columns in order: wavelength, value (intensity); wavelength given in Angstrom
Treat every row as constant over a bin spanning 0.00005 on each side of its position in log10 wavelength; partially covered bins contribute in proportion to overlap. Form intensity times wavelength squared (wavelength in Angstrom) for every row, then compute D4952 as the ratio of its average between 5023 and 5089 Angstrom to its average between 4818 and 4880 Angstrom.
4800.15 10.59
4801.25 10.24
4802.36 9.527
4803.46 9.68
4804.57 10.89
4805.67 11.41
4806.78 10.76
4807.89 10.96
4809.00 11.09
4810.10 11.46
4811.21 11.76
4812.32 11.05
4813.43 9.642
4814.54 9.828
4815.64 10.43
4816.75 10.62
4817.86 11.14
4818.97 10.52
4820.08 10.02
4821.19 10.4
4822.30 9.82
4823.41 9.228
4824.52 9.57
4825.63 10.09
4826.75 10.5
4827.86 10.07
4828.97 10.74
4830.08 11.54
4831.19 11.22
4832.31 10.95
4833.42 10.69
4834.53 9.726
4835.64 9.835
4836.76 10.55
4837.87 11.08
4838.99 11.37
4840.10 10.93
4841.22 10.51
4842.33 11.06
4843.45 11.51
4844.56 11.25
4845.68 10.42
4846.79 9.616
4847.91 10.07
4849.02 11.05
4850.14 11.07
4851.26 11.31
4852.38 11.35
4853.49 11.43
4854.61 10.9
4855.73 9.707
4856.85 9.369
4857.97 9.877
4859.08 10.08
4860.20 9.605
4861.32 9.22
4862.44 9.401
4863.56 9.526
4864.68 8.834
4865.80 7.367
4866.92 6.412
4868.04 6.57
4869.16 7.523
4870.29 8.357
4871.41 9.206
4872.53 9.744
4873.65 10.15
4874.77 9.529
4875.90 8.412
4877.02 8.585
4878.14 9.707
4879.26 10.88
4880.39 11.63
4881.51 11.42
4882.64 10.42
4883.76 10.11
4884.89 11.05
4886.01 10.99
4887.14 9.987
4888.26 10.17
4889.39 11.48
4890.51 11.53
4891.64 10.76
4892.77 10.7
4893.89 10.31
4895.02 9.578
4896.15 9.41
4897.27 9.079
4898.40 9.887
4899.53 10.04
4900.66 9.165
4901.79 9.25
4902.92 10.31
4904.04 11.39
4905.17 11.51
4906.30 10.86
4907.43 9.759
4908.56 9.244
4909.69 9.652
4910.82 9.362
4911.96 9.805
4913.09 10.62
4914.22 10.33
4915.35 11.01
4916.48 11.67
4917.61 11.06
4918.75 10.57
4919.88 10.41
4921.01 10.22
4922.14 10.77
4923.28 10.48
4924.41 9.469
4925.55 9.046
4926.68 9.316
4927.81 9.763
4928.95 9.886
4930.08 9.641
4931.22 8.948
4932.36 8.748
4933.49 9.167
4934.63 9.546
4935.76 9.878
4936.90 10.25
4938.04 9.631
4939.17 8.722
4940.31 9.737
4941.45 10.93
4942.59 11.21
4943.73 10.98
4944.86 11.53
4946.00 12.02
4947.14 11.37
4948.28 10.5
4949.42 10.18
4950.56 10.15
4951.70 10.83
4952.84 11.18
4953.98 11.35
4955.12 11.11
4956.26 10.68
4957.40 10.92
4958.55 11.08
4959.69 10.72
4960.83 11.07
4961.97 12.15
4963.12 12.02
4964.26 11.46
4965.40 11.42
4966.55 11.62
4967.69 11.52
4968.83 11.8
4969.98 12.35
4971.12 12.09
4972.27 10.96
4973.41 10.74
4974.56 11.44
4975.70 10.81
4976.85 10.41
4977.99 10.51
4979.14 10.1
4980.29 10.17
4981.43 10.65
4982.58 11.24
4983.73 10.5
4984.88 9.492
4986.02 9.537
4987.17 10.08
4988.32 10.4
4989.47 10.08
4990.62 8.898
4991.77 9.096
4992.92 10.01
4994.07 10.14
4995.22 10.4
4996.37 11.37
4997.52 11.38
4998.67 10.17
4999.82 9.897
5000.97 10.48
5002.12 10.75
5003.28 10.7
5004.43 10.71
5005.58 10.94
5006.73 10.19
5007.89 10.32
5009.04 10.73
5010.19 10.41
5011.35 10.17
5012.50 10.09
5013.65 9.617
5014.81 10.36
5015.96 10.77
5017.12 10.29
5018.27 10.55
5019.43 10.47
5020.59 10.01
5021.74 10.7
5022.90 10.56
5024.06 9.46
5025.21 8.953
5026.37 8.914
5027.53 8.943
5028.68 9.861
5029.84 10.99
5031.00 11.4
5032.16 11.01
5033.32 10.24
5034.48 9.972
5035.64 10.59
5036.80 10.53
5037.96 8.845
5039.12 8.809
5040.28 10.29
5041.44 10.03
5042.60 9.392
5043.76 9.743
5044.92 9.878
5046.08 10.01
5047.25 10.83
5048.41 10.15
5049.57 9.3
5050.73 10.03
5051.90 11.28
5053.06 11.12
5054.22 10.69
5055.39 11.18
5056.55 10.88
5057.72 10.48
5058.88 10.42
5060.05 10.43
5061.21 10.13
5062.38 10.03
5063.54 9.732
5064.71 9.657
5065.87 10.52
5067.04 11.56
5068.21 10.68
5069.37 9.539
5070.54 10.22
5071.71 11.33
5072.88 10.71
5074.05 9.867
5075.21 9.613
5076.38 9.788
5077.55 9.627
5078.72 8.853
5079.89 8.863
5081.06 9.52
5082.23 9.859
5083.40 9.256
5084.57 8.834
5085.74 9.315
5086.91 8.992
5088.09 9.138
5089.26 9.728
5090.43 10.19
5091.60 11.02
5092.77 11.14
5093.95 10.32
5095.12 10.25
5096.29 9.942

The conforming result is 1.1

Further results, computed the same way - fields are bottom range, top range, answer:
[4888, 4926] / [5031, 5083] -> 1.05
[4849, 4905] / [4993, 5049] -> 1.10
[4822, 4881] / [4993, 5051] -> 1.10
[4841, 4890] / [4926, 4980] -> 1.12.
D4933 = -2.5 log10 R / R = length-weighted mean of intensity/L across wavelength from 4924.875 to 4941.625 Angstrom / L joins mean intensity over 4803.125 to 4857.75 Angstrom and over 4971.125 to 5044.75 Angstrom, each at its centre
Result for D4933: 0.097 mag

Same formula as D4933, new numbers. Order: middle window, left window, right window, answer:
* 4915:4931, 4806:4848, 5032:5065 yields 0.023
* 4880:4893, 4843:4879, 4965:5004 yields -0.108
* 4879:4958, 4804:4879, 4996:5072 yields -0.015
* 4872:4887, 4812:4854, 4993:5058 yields 0.033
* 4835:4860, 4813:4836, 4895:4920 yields -0.036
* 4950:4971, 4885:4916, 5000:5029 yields -0.111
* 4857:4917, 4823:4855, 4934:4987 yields 0.096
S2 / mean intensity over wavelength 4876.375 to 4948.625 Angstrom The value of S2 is 10.2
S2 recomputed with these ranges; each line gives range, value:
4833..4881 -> 9.89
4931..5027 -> 10.5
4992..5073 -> 10.3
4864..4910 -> 9.78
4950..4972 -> 11.3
